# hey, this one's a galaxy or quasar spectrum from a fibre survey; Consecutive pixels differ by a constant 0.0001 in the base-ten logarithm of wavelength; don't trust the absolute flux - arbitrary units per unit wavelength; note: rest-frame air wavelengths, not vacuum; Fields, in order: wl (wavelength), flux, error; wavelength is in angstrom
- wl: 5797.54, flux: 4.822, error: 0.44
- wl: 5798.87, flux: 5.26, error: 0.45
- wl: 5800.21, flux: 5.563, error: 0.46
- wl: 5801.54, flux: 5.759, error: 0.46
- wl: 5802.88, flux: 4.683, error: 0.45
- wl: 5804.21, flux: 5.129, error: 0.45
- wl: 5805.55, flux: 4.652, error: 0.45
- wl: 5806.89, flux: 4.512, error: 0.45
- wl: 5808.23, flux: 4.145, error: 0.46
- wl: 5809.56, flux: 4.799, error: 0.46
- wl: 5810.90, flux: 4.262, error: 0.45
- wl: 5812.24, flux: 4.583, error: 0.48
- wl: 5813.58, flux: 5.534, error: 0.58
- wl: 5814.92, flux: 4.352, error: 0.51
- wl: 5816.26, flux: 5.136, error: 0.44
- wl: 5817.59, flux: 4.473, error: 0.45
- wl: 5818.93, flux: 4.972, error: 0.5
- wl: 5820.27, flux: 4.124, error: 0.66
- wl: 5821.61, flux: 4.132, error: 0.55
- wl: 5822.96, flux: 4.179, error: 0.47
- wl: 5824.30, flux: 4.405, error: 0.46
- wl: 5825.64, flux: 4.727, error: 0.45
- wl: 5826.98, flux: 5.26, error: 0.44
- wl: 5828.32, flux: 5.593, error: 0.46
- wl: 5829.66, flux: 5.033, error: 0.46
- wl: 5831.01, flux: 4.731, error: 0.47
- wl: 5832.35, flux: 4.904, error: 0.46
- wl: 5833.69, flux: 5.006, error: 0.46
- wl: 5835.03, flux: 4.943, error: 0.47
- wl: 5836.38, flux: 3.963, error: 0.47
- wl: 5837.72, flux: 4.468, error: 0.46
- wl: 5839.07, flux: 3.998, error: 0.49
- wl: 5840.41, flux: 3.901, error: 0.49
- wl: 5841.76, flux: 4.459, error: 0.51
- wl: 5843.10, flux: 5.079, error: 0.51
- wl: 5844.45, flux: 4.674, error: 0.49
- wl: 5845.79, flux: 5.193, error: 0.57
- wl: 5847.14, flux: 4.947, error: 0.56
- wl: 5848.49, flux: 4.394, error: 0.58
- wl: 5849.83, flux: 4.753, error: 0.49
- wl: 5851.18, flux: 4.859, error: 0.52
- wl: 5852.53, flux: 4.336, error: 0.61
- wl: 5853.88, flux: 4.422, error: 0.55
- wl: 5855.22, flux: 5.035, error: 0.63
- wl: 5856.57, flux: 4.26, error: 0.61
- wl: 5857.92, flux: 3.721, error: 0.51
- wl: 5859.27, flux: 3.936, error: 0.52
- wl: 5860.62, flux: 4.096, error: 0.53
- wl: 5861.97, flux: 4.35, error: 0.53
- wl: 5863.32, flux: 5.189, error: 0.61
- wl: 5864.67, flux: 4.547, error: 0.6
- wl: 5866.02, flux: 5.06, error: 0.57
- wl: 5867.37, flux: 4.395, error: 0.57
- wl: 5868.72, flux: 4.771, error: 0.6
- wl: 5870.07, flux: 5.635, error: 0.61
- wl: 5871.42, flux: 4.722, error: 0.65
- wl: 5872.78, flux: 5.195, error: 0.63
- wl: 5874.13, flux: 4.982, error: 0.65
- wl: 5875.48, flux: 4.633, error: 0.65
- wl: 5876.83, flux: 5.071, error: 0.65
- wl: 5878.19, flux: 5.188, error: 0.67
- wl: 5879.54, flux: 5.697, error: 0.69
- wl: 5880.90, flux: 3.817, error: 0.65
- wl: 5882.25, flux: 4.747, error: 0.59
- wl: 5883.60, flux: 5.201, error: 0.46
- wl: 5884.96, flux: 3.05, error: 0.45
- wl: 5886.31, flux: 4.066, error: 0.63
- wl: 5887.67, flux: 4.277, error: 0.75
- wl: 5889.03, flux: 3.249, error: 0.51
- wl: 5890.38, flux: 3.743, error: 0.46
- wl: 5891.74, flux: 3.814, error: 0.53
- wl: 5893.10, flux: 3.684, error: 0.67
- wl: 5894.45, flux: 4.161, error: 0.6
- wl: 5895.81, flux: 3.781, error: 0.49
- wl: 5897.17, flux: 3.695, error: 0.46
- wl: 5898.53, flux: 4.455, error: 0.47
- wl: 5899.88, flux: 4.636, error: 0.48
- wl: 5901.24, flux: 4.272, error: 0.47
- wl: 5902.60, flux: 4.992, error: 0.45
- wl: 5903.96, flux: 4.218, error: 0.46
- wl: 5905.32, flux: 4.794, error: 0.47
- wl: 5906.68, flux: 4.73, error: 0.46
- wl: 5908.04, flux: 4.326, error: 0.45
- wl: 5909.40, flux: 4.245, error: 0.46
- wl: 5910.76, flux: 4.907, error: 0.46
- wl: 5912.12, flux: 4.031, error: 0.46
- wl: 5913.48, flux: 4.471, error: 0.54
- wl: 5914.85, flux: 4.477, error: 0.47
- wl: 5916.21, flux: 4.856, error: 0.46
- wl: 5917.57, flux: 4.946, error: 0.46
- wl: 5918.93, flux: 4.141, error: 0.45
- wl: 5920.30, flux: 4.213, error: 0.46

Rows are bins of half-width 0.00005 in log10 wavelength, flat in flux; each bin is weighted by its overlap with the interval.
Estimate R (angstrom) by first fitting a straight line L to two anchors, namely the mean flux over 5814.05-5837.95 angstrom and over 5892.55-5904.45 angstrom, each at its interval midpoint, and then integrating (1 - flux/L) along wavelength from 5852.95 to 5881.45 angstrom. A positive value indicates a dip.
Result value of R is -1.8 angstrom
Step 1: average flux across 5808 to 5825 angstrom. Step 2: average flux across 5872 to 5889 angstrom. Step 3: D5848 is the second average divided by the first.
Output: 1.0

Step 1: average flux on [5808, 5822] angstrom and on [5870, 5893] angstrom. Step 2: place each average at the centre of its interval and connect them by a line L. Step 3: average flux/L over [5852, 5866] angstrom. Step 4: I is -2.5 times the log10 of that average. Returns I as 0.03 mag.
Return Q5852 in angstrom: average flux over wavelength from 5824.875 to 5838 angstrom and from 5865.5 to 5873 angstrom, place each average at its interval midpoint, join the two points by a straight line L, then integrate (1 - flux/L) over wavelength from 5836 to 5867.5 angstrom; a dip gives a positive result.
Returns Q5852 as 2.6 angstrom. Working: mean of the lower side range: 4.87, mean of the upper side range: 4.95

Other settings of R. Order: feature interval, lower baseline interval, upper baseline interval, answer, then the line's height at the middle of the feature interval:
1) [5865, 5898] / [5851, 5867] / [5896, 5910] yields 0.0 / 4.44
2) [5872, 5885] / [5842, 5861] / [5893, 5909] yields -1.2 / 4.44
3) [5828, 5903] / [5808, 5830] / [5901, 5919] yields 1.6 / 4.62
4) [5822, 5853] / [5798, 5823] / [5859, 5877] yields 0.5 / 4.77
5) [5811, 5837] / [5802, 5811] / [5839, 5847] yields -0.5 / 4.63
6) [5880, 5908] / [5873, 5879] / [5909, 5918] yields 3.5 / 4.79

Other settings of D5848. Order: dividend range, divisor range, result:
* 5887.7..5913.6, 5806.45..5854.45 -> 0.91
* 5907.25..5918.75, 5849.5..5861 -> 1.03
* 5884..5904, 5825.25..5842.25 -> 0.86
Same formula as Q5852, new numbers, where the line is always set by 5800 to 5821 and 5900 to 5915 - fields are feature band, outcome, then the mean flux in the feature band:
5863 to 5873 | -0.7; 4.92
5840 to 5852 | -0.1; 4.71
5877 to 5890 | 0.5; 4.38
